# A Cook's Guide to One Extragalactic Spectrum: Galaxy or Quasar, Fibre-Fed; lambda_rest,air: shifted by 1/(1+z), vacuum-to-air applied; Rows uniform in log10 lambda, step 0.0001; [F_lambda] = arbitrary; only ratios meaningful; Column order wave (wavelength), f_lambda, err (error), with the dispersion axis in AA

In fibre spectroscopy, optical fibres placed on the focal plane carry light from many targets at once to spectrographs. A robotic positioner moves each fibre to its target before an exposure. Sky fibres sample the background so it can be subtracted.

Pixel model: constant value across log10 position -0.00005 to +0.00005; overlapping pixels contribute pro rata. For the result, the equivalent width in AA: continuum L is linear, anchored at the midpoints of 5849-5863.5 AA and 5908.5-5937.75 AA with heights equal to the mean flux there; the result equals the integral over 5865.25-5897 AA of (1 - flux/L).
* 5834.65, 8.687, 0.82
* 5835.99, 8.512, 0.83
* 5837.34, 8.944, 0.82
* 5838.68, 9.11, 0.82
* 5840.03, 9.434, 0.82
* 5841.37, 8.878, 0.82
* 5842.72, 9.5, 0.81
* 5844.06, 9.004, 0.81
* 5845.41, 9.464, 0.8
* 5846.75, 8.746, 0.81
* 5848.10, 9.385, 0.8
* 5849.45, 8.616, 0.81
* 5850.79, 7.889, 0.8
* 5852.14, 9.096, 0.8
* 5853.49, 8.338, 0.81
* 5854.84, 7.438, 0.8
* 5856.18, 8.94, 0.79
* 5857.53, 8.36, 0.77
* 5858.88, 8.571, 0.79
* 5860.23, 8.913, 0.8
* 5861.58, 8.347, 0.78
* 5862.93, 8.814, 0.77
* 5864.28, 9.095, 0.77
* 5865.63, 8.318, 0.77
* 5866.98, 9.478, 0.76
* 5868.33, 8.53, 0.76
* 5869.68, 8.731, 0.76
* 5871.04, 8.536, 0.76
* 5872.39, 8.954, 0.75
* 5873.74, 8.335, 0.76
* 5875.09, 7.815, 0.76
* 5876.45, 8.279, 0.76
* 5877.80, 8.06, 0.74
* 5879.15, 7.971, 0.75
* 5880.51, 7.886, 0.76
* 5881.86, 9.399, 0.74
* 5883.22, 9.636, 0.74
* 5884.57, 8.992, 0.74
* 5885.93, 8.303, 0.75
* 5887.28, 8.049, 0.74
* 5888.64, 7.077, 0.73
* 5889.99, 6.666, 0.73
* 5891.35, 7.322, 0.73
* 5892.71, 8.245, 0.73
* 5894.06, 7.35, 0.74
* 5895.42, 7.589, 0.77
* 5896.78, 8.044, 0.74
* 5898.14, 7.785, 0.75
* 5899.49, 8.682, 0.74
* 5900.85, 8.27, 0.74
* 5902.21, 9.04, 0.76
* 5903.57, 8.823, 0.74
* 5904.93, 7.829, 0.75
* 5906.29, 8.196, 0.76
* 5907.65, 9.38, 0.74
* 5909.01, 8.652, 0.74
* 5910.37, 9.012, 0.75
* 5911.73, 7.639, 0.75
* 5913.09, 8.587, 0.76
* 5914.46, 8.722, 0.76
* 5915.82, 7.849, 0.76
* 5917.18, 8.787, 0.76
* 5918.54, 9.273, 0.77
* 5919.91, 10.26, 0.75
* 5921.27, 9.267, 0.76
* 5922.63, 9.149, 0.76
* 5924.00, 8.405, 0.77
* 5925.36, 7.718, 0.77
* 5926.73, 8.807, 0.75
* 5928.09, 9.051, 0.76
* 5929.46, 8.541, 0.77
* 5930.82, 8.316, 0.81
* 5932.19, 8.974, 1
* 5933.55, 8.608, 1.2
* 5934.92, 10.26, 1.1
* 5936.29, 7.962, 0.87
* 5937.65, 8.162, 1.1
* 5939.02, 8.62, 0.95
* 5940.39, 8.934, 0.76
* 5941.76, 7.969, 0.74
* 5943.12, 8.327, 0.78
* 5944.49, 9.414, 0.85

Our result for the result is 1.27 AA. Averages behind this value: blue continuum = 8.48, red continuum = 8.74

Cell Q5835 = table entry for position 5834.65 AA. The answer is 8.687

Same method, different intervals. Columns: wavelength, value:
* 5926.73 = 8.807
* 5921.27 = 9.267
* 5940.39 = 8.934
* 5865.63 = 8.318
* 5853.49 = 8.338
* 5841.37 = 8.878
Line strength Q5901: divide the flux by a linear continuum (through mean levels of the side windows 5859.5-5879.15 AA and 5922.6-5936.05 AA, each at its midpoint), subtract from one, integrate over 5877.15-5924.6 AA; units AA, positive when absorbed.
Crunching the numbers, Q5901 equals 1.4 AA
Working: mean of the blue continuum 8.57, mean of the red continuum 8.73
